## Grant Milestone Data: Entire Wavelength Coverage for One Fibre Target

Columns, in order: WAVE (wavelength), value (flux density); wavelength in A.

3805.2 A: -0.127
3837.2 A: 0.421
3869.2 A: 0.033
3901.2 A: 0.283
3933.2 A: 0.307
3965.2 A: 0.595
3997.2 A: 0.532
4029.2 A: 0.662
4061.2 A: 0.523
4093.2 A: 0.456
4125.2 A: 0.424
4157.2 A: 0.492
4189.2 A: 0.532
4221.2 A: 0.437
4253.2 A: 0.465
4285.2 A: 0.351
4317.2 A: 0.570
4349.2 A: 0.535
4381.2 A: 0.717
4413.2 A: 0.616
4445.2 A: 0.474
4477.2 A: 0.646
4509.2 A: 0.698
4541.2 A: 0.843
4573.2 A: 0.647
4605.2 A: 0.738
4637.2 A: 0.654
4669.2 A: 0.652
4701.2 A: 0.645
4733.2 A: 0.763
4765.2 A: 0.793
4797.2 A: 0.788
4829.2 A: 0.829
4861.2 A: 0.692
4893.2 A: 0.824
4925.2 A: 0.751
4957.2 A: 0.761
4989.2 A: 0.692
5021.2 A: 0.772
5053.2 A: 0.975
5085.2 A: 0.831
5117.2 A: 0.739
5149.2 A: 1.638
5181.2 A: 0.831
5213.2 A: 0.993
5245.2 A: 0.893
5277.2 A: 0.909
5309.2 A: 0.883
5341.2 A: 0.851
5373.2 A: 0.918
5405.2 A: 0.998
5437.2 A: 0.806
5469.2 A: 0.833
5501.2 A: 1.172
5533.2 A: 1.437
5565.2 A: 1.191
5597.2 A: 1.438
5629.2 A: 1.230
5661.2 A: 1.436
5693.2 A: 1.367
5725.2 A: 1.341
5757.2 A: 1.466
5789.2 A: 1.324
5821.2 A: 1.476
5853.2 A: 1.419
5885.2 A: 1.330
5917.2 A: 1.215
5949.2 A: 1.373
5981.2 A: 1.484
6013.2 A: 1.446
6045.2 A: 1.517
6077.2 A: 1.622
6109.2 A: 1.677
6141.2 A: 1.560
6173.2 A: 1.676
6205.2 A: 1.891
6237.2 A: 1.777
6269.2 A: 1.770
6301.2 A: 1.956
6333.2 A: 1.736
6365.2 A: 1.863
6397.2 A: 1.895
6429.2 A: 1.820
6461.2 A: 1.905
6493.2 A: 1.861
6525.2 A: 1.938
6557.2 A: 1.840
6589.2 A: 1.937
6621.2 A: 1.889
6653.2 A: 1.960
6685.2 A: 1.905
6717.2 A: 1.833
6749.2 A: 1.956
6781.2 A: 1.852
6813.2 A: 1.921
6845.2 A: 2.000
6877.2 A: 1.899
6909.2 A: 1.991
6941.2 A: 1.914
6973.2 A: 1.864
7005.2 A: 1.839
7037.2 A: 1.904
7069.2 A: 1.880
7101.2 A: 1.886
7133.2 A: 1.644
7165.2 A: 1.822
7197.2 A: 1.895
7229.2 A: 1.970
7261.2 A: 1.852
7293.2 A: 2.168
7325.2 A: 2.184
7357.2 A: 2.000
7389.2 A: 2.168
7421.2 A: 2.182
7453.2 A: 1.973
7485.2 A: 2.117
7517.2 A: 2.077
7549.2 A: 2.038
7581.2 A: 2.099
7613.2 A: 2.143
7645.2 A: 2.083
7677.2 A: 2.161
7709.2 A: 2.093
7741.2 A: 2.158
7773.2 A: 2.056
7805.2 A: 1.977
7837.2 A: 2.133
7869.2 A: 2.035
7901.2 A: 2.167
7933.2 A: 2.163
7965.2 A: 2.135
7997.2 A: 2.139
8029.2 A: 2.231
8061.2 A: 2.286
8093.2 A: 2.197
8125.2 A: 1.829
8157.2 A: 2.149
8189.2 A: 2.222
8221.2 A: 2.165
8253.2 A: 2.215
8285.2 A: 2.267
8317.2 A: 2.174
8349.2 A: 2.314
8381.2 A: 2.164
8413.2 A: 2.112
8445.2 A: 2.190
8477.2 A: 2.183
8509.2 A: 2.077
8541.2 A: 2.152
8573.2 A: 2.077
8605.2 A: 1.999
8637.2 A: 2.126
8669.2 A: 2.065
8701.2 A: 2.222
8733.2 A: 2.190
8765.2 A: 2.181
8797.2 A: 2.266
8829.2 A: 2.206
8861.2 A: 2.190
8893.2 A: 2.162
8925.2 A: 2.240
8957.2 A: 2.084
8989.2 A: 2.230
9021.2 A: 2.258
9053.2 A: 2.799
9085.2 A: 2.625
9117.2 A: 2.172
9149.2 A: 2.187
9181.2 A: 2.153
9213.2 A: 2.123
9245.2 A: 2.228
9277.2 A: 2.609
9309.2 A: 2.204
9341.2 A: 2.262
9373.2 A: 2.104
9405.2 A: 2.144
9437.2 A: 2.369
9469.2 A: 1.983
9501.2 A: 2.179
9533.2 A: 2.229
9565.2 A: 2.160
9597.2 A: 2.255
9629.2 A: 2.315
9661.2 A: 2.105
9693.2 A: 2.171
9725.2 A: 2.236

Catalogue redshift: 0.379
